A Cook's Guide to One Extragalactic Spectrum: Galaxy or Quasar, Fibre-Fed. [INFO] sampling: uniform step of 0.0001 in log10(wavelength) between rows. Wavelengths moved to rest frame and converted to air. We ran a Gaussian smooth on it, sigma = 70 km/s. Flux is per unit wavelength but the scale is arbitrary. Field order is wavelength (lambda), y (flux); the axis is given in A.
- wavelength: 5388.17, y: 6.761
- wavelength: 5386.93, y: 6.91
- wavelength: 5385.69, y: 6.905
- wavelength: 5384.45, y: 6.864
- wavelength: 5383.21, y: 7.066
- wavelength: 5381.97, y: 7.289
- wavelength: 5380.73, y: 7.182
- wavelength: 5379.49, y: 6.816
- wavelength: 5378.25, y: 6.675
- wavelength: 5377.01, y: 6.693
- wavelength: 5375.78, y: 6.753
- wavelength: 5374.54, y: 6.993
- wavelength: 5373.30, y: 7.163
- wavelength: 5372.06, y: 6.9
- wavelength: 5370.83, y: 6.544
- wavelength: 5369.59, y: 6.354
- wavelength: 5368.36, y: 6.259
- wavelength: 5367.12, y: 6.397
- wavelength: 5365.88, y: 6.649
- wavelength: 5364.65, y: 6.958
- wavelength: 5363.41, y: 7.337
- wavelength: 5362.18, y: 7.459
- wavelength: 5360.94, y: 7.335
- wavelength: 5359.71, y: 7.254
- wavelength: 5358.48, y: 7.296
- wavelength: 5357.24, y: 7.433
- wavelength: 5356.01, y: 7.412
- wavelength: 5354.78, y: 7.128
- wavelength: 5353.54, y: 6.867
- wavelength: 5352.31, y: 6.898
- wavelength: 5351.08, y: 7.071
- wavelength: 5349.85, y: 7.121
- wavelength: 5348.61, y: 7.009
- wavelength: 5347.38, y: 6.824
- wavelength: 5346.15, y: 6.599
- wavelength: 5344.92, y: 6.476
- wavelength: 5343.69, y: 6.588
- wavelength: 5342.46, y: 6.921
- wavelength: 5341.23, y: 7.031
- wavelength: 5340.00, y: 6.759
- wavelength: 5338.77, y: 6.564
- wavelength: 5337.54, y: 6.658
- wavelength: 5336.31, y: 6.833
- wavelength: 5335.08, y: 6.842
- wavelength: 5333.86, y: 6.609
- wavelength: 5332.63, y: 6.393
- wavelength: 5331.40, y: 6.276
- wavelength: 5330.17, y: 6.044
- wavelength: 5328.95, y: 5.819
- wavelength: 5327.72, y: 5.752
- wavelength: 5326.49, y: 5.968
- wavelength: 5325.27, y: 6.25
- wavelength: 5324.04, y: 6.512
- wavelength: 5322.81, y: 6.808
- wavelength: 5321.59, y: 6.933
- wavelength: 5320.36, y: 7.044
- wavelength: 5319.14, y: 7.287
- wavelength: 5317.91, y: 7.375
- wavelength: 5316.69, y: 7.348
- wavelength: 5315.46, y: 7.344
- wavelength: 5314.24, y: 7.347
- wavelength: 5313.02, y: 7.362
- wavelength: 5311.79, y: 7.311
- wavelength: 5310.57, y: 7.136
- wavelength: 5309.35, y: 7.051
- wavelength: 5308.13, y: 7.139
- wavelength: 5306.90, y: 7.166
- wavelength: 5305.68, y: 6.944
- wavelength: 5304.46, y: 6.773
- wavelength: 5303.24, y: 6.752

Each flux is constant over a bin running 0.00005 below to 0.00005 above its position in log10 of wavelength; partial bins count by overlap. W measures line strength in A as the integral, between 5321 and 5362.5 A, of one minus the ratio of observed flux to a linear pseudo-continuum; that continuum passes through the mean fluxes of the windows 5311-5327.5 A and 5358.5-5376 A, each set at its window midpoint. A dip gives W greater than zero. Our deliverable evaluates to 1.07 A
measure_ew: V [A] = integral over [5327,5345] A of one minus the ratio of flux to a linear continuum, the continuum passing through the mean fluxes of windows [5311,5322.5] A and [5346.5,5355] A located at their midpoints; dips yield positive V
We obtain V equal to 1.5 A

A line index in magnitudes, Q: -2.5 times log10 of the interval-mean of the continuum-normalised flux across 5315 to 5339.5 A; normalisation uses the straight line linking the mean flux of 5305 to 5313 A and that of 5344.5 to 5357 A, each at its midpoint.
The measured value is 0.069 mag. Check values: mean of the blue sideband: 7.14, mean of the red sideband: 6.96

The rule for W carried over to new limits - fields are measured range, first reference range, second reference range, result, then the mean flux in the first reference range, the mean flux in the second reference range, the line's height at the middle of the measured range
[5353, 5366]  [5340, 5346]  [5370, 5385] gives -0.76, 6.74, 6.9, 6.82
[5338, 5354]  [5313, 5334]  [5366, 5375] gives -0.39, 6.67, 6.65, 6.66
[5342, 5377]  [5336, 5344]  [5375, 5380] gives -0.88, 6.77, 6.74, 6.75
